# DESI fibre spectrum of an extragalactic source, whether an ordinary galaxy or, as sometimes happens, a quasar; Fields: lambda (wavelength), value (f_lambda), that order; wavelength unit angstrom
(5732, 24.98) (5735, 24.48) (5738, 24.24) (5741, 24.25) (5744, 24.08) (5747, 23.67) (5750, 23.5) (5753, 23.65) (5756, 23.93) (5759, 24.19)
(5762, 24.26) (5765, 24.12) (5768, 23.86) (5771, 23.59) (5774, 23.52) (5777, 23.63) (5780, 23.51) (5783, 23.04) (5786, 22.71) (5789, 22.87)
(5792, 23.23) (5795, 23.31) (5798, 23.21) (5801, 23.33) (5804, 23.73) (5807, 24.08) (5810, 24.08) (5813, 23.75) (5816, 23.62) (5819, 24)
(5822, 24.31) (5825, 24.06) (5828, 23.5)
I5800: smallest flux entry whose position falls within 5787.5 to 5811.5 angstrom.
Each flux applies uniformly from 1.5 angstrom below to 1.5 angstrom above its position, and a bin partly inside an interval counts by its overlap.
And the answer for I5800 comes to 22.87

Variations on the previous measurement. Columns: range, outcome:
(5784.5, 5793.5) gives 22.71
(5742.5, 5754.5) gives 23.5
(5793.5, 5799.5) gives 23.21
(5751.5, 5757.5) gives 23.65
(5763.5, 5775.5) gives 23.52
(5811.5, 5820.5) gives 23.62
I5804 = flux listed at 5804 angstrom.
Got 23.73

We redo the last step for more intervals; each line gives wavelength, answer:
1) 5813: 23.75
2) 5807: 24.08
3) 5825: 24.06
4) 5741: 24.25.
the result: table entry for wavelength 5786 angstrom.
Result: 22.71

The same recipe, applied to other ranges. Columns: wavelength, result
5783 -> 23.04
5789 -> 22.87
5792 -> 23.23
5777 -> 23.63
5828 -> 23.5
